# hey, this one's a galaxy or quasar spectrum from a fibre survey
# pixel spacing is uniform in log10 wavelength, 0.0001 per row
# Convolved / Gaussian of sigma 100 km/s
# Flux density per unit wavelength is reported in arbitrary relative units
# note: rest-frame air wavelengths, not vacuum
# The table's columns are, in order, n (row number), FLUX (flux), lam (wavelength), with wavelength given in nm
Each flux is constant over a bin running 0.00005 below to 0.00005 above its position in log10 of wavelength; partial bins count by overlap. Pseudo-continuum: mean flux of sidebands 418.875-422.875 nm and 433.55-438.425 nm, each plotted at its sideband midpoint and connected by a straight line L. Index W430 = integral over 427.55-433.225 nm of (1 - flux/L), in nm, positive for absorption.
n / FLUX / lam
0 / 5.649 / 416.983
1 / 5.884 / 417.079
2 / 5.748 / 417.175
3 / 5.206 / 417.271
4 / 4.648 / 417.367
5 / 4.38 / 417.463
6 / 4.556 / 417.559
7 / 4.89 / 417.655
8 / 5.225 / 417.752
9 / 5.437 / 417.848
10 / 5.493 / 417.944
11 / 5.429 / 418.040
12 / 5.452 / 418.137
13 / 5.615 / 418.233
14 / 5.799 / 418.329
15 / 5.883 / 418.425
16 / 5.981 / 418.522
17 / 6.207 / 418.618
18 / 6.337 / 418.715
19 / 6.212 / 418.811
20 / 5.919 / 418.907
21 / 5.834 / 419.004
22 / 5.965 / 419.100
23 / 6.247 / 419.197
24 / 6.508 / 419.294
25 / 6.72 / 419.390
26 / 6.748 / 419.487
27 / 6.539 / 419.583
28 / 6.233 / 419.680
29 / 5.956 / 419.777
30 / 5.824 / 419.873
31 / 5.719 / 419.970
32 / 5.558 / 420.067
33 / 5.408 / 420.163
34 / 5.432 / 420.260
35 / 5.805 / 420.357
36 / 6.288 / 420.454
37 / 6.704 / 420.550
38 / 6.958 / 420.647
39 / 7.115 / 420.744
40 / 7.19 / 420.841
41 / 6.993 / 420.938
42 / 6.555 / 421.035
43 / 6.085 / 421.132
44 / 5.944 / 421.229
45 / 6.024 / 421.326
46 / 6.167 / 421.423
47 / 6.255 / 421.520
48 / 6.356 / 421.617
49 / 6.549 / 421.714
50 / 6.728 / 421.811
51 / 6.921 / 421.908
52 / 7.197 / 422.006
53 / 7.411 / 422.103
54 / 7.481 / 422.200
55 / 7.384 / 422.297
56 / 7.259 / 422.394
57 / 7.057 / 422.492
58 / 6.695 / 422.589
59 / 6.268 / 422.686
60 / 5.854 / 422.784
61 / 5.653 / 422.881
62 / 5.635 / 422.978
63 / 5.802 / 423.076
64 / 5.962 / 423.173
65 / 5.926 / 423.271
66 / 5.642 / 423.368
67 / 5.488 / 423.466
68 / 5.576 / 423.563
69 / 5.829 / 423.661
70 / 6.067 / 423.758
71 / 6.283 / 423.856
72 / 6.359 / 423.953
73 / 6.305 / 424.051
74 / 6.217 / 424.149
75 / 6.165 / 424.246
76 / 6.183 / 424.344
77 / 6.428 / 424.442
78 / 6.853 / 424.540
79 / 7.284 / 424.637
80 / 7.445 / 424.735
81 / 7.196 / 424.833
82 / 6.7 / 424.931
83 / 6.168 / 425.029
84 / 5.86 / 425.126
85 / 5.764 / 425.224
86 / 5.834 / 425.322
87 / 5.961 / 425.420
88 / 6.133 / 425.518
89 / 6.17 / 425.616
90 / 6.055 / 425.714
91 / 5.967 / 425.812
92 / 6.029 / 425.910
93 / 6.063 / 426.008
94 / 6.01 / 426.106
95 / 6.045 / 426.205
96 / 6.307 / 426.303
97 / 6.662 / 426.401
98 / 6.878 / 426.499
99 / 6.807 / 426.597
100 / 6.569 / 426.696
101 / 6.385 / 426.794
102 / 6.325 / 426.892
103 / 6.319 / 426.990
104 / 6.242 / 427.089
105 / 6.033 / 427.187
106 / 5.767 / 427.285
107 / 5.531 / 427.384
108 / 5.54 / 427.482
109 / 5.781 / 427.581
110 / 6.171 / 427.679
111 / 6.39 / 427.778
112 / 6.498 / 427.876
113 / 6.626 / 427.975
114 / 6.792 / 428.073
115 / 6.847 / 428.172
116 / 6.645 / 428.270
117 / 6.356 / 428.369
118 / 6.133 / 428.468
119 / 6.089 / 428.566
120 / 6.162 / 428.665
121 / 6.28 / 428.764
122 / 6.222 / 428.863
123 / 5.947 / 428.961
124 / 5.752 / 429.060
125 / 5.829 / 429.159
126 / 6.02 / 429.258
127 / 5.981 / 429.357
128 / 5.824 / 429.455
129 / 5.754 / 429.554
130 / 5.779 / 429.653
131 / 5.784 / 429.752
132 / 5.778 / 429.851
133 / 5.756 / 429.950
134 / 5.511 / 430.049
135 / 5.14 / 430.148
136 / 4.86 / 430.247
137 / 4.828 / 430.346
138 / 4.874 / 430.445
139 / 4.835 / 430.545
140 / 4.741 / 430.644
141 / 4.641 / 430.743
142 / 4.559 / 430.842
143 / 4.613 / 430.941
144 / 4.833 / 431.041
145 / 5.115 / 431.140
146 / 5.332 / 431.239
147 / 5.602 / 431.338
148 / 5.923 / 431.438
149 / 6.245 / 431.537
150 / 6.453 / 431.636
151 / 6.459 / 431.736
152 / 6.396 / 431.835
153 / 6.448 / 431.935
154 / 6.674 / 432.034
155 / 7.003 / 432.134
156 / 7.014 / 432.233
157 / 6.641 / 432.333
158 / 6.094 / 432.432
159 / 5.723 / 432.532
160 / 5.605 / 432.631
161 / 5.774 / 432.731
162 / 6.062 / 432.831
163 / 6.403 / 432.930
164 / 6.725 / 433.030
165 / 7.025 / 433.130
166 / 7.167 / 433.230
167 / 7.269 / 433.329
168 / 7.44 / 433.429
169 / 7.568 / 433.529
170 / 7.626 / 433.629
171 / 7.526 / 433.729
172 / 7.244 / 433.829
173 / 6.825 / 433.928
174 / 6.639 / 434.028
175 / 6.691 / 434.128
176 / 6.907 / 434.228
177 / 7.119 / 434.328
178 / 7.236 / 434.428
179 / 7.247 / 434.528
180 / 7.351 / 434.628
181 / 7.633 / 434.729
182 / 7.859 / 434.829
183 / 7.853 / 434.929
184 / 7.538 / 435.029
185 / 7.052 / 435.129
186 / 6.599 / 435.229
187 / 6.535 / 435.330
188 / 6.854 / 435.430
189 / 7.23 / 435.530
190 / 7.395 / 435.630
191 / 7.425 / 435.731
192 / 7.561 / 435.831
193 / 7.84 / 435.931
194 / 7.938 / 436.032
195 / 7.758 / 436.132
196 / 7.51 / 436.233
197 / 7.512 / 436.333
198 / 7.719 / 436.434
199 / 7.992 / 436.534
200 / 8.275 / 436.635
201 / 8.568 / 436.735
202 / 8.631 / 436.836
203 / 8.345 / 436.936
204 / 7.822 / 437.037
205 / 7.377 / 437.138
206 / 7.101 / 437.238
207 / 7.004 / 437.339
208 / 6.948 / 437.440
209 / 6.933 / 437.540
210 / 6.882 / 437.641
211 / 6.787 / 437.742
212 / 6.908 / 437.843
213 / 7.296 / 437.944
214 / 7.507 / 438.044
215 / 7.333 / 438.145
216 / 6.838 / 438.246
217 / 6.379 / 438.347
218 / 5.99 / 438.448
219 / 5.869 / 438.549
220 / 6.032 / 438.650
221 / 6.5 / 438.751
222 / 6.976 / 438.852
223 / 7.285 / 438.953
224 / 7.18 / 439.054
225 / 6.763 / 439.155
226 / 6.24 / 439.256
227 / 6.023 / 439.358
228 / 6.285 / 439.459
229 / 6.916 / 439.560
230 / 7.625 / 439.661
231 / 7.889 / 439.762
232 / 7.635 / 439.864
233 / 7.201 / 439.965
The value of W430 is 0.87 nm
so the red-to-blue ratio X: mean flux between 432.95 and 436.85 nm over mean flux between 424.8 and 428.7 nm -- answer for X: 1.18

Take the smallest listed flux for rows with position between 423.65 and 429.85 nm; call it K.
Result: 5.531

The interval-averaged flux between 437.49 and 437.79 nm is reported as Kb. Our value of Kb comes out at 6.87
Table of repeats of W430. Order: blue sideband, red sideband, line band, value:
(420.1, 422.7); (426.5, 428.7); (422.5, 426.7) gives 0.14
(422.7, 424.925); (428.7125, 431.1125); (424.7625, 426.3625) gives -0.05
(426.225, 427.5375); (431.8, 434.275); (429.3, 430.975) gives 0.32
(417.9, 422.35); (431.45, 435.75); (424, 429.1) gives 0.22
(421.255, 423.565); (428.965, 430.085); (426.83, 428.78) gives -0.09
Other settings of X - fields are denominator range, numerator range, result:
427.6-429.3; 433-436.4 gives 1.16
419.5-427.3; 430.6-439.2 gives 1.08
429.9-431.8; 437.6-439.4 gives 1.27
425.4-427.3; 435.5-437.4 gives 1.24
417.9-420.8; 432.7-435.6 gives 1.17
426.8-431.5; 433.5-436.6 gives 1.28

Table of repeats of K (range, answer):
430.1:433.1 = 4.559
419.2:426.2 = 5.408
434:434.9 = 6.639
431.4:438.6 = 5.605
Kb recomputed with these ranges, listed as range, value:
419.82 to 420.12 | 5.71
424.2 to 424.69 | 6.59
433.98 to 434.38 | 6.84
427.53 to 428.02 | 6.28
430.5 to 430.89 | 4.7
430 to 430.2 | 5.32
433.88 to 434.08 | 6.73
